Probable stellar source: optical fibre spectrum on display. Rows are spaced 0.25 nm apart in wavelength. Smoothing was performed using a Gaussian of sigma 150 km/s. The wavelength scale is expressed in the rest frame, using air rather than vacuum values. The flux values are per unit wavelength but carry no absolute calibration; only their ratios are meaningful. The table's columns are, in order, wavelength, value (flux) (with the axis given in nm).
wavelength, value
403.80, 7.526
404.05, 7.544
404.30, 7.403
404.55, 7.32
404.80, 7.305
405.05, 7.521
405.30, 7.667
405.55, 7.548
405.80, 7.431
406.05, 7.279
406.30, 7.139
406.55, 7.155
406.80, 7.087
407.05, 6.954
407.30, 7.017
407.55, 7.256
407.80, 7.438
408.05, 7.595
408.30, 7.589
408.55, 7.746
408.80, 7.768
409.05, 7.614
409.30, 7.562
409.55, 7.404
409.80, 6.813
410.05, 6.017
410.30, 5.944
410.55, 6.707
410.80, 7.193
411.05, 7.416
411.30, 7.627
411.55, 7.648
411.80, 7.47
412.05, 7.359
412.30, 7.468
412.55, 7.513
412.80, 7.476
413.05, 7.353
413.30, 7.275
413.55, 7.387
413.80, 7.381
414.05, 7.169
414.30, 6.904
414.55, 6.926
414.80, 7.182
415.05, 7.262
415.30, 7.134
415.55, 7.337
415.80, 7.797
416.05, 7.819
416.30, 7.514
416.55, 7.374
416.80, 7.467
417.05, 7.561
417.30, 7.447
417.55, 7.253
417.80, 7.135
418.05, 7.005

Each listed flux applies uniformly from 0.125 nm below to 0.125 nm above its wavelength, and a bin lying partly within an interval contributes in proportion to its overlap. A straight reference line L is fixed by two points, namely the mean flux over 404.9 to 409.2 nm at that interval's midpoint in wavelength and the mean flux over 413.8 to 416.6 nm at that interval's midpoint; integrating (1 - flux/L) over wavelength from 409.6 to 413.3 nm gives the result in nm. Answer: 0.10 nm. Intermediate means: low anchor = 7.4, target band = 7.15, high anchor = 7.31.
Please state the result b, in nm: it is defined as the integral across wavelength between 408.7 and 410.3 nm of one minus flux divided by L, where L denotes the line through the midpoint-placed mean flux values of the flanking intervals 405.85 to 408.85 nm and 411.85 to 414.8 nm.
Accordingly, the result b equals 0.05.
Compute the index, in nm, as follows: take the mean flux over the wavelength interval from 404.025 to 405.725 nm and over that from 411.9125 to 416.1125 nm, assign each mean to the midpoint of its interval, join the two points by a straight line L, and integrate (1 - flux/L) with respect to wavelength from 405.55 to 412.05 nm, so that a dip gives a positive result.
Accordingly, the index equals 0.15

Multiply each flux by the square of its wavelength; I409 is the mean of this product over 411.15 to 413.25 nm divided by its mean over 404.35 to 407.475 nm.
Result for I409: 1.1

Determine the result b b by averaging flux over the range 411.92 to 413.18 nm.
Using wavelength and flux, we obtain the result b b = 7.43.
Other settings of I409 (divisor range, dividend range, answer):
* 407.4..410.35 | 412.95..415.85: 1.03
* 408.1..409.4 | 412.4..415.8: 0.98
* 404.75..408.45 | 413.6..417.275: 1.05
